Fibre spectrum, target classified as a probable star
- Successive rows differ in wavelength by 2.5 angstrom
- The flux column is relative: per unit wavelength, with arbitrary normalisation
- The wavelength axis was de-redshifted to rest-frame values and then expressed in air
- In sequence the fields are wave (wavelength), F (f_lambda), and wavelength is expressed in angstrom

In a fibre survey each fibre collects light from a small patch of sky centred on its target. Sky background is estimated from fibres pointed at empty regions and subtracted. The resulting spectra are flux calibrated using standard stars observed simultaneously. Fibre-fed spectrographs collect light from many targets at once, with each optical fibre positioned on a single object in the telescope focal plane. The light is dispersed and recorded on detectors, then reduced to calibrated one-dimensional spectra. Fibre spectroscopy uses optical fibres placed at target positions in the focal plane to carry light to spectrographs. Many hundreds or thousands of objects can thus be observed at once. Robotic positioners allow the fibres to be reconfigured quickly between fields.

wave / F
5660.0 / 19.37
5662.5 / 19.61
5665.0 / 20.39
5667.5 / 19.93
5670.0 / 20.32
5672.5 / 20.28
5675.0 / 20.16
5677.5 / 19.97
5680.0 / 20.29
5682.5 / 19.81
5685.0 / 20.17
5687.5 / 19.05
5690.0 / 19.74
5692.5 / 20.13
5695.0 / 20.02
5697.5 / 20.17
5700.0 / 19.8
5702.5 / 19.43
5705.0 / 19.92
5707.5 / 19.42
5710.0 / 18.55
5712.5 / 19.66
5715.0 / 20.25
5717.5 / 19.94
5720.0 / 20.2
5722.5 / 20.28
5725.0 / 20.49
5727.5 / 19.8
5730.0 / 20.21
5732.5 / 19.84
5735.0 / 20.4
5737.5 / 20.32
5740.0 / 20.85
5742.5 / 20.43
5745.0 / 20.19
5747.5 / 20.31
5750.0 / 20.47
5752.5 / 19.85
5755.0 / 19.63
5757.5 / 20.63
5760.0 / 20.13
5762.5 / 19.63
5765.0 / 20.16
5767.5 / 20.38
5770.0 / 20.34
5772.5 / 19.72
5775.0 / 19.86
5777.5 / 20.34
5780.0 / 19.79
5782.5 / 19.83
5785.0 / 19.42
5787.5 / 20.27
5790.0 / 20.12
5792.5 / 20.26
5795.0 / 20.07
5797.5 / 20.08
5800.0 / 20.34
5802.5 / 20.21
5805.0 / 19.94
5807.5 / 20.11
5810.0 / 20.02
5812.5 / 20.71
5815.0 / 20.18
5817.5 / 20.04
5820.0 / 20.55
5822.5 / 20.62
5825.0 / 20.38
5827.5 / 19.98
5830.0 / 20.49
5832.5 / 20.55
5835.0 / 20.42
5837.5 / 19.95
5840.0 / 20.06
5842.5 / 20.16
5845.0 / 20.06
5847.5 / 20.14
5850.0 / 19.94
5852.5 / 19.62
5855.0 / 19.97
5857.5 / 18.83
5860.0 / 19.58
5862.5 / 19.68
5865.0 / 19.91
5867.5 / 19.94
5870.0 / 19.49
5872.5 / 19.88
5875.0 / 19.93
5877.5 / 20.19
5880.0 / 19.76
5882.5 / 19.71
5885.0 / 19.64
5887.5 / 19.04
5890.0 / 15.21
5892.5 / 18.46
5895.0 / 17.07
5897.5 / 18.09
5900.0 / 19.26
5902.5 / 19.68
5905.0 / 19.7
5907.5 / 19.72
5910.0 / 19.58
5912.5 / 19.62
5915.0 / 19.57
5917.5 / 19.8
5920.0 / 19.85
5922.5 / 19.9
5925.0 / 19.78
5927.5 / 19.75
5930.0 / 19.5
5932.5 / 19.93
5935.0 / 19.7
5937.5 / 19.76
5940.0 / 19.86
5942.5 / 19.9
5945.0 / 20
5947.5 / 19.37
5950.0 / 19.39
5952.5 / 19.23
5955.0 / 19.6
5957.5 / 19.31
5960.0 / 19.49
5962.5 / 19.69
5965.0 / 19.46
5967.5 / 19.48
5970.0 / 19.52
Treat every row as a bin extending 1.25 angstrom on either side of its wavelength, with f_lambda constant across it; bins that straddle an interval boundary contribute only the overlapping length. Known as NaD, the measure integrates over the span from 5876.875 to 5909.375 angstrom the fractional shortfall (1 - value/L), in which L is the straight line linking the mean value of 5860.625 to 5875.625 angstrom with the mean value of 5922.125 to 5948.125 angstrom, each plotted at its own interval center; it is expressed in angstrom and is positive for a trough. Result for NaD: 1.5 angstrom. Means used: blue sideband 19.8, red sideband 19.8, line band 18.9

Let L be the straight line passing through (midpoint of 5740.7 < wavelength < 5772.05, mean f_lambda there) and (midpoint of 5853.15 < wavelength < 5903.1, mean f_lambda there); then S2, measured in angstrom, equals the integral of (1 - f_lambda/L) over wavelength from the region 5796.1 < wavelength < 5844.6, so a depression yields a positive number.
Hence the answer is -1.49 angstrom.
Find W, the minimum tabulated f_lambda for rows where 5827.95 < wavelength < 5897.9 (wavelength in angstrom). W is 15.21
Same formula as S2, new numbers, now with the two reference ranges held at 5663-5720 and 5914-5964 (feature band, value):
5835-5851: -0.27 angstrom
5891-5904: 0.81 angstrom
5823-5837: -0.42 angstrom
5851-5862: 0.12 angstrom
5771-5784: -0.06 angstrom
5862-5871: -0.02 angstrom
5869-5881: -0.08 angstrom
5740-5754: -0.32 angstrom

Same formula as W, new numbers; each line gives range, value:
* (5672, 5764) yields 18.55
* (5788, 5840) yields 19.94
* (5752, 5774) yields 19.63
